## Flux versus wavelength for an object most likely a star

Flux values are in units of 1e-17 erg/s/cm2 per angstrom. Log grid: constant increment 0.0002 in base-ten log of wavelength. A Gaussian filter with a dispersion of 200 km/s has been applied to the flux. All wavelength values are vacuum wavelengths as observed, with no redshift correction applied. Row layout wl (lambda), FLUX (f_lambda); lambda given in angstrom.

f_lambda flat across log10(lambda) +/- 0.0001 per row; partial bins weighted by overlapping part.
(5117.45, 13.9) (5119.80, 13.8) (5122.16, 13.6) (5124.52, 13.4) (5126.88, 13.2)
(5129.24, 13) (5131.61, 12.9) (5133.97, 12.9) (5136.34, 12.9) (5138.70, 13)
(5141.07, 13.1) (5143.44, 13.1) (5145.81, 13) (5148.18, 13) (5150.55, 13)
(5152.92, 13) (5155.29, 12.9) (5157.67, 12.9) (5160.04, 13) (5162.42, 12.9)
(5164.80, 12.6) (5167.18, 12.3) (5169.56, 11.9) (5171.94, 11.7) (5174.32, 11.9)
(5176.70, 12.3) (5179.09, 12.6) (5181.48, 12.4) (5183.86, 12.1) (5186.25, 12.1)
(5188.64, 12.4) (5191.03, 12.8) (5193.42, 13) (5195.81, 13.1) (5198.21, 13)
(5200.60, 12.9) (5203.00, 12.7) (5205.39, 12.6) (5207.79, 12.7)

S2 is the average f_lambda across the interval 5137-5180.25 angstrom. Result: 12.7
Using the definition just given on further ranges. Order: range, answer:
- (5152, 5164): 12.9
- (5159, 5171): 12.5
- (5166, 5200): 12.4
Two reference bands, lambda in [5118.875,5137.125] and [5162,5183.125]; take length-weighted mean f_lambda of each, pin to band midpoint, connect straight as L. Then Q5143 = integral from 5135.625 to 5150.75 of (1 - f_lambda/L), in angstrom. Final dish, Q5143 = -0.16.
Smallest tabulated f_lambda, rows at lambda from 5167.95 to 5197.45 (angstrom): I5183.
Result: 11.7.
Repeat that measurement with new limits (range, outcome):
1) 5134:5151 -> 12.9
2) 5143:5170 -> 11.9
